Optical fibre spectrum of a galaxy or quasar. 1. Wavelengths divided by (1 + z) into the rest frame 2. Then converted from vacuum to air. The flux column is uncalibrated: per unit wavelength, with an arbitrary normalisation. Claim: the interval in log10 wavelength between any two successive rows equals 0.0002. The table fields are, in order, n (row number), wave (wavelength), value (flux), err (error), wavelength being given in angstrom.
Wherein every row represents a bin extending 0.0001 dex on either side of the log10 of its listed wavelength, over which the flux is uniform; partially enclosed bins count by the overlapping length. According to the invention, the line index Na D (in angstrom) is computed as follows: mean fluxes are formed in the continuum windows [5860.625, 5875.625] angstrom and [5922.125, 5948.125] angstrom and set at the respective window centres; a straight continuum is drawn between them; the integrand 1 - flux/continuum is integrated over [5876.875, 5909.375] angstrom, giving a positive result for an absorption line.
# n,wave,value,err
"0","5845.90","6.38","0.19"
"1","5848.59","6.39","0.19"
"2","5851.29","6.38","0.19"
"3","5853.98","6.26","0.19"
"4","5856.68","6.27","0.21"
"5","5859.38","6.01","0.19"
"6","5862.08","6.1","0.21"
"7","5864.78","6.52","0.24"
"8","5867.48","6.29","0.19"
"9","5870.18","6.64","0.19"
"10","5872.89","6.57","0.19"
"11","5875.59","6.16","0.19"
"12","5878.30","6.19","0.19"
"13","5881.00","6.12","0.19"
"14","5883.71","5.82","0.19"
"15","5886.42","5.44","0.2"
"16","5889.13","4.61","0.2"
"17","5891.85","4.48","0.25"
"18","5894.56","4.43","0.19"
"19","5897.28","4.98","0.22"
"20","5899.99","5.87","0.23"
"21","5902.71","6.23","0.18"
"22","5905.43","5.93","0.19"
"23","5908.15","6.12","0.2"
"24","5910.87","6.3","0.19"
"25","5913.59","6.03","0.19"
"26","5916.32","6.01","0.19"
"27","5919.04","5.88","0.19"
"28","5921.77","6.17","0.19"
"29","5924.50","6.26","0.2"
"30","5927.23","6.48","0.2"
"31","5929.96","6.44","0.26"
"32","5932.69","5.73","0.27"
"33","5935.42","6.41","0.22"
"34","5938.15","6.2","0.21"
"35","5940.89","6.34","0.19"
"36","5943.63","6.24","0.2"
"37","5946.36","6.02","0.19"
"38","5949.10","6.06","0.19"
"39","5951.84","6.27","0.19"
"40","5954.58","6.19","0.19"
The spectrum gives 4.2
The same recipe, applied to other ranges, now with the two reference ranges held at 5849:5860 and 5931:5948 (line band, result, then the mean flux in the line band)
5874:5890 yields 1.2 angstrom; 5.77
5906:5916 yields 0.1 angstrom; 6.12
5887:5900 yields 2.9 angstrom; 4.8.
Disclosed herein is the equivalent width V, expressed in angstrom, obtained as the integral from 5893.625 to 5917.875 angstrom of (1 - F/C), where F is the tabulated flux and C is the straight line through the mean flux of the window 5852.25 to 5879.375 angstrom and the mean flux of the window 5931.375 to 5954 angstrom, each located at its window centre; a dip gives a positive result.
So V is 1.70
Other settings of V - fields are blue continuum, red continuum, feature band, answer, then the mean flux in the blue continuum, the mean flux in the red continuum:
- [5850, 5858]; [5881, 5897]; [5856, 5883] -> -2.5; 6.3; 5.05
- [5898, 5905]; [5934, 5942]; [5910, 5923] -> 0.0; 5.94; 6.31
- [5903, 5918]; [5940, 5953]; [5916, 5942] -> -0.3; 6.09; 6.18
